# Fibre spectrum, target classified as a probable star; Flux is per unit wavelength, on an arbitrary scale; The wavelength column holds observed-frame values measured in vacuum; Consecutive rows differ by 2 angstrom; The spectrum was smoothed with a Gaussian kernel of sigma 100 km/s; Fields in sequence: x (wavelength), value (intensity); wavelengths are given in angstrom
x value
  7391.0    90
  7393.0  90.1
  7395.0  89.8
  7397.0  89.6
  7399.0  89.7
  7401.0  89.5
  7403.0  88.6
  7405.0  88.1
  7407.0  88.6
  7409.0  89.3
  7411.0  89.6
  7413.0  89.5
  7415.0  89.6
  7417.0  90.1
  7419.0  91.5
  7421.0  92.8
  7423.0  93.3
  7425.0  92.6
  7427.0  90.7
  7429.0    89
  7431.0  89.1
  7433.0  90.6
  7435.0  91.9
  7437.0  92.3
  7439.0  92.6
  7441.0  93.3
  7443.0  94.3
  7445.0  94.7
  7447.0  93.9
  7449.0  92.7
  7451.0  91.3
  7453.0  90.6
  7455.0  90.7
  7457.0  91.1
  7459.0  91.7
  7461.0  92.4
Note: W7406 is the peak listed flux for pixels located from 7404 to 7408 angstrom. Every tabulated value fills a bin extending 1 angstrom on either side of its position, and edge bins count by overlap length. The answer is 88.6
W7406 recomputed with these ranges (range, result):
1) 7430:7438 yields 92.3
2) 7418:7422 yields 92.8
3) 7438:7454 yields 94.7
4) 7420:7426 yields 93.3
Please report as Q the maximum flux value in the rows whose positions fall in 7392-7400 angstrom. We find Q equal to 90.1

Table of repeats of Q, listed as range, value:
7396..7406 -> 89.7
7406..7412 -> 89.6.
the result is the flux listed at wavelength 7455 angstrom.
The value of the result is 90.7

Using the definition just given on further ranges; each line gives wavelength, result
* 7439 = 92.6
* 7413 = 89.5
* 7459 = 91.7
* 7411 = 89.6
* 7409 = 89.3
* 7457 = 91.1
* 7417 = 90.1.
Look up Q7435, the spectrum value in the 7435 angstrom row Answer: 91.9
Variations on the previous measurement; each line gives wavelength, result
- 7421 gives 92.8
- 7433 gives 90.6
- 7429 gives 89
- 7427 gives 90.7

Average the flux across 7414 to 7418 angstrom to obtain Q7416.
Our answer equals 89.8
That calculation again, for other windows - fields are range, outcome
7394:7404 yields 89.4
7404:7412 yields 88.9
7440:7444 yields 93.8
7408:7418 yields 89.6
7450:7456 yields 90.9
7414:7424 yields 91.5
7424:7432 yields 90.3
